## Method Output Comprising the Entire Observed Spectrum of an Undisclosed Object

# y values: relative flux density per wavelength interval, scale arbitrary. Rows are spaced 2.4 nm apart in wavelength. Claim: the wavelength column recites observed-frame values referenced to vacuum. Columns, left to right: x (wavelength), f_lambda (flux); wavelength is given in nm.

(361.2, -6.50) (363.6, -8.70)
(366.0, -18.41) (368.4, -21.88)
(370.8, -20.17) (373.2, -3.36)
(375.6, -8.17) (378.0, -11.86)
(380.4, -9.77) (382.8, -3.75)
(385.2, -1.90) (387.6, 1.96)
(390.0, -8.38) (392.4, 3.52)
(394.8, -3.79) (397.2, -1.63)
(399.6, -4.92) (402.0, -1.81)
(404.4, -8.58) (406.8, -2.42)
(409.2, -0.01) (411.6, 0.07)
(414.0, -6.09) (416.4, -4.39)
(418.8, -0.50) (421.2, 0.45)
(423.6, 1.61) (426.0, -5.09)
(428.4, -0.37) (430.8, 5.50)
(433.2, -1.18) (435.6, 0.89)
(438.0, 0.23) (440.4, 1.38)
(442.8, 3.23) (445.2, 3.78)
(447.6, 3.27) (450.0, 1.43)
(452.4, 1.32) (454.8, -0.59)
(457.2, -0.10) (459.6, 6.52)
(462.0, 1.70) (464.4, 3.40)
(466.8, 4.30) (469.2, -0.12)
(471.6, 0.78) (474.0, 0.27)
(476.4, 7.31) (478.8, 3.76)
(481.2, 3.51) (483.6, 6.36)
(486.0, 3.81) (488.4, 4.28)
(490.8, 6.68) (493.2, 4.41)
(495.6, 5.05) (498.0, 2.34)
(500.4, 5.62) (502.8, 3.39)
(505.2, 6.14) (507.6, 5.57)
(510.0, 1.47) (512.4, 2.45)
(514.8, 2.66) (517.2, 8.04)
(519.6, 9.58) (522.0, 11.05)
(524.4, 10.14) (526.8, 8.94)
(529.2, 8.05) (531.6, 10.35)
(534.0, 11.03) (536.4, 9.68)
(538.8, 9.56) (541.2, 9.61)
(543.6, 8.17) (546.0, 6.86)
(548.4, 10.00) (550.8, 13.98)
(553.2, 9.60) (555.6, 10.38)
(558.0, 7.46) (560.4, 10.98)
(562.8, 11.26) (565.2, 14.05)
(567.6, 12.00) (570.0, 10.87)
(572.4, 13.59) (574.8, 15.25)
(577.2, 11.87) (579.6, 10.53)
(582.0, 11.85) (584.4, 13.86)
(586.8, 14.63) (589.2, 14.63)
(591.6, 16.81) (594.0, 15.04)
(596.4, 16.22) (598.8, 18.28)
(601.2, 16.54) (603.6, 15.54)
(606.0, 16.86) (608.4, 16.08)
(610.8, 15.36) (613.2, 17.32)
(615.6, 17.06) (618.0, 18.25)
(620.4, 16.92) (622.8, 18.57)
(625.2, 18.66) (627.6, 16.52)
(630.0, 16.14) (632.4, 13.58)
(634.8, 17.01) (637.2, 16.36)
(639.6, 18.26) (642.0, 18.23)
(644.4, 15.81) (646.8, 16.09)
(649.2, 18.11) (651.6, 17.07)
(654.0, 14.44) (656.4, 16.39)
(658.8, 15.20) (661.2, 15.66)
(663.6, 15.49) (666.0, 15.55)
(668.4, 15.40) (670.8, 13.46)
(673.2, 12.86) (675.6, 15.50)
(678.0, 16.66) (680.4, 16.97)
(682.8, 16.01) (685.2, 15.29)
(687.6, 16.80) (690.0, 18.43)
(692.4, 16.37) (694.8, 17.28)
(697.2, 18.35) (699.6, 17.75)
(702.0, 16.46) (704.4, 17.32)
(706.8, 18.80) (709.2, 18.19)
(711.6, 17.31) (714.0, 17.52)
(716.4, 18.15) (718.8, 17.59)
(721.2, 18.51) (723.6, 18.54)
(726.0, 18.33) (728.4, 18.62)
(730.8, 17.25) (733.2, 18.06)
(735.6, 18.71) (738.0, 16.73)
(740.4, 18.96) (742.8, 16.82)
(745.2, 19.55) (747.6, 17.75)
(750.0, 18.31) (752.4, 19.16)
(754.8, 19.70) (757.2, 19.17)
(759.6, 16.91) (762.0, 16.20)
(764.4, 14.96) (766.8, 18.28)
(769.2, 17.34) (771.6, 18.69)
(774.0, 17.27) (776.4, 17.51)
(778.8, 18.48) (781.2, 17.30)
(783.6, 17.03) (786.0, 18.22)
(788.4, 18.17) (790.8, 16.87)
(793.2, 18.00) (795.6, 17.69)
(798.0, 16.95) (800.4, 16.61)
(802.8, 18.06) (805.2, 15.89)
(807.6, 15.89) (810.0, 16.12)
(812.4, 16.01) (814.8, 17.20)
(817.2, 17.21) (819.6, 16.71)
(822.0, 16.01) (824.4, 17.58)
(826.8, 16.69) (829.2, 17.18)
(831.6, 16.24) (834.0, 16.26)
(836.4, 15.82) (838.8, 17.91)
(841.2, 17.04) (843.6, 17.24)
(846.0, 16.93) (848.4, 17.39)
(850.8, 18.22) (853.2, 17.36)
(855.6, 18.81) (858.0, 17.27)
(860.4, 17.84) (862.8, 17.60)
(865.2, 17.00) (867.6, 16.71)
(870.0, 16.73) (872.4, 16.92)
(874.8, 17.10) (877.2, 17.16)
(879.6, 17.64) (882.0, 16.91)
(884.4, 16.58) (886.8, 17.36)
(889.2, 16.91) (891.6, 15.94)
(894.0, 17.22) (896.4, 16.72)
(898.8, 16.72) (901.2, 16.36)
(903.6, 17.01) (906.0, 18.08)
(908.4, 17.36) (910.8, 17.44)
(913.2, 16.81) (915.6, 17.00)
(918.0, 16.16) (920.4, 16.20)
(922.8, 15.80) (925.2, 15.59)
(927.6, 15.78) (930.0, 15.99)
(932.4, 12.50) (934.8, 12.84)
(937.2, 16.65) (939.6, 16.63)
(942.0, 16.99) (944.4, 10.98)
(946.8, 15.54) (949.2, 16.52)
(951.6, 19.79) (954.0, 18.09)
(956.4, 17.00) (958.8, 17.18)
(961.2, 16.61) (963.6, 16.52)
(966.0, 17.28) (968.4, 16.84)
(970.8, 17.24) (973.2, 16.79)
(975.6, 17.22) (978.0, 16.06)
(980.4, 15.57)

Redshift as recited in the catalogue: 0.298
